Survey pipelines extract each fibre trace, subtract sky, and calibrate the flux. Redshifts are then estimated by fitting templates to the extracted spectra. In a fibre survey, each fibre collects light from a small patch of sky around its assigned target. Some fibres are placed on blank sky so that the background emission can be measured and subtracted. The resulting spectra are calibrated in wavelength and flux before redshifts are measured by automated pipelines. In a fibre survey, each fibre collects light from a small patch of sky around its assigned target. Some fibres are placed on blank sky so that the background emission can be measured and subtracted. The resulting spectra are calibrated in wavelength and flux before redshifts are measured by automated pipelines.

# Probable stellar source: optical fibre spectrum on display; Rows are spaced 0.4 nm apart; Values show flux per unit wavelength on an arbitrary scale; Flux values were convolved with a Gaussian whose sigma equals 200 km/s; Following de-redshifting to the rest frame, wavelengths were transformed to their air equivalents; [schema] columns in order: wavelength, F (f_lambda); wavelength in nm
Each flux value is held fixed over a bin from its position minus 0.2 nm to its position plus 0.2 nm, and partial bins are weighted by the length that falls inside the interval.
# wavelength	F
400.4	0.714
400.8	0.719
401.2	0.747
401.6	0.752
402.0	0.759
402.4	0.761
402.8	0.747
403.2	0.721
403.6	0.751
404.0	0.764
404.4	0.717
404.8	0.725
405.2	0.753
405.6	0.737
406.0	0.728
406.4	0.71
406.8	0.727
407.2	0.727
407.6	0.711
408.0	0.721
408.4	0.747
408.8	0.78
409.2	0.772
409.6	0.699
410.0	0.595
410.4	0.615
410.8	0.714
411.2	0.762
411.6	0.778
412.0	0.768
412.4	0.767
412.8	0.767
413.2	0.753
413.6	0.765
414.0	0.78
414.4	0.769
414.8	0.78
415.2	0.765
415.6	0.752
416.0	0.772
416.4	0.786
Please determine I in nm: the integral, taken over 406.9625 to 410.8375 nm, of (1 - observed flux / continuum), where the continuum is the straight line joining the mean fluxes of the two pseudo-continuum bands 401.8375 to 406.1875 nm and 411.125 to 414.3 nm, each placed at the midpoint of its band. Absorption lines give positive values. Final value 0.247 nm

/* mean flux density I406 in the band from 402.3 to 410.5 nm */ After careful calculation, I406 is 0.725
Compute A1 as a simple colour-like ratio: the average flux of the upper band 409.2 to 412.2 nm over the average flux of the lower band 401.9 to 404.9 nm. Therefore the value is 1.0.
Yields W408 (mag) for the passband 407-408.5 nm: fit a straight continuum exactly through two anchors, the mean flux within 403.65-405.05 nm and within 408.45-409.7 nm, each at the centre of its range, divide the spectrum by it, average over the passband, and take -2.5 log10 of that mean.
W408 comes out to 0.036 mag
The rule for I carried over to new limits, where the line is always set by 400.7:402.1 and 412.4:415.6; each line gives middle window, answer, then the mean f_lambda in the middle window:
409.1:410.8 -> 0.20 nm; 0.669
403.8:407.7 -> 0.12 nm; 0.73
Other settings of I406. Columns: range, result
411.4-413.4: 0.767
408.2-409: 0.764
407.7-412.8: 0.728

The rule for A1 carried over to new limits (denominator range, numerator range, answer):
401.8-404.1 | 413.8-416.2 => 1.03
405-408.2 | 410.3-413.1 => 1.02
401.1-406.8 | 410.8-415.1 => 1.04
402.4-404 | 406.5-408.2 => 0.97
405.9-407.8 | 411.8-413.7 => 1.06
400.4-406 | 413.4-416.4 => 1.04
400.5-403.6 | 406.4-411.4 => 0.96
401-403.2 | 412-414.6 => 1.02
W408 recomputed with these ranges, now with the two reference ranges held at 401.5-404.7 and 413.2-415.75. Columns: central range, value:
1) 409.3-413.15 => 0.06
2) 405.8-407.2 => 0.04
